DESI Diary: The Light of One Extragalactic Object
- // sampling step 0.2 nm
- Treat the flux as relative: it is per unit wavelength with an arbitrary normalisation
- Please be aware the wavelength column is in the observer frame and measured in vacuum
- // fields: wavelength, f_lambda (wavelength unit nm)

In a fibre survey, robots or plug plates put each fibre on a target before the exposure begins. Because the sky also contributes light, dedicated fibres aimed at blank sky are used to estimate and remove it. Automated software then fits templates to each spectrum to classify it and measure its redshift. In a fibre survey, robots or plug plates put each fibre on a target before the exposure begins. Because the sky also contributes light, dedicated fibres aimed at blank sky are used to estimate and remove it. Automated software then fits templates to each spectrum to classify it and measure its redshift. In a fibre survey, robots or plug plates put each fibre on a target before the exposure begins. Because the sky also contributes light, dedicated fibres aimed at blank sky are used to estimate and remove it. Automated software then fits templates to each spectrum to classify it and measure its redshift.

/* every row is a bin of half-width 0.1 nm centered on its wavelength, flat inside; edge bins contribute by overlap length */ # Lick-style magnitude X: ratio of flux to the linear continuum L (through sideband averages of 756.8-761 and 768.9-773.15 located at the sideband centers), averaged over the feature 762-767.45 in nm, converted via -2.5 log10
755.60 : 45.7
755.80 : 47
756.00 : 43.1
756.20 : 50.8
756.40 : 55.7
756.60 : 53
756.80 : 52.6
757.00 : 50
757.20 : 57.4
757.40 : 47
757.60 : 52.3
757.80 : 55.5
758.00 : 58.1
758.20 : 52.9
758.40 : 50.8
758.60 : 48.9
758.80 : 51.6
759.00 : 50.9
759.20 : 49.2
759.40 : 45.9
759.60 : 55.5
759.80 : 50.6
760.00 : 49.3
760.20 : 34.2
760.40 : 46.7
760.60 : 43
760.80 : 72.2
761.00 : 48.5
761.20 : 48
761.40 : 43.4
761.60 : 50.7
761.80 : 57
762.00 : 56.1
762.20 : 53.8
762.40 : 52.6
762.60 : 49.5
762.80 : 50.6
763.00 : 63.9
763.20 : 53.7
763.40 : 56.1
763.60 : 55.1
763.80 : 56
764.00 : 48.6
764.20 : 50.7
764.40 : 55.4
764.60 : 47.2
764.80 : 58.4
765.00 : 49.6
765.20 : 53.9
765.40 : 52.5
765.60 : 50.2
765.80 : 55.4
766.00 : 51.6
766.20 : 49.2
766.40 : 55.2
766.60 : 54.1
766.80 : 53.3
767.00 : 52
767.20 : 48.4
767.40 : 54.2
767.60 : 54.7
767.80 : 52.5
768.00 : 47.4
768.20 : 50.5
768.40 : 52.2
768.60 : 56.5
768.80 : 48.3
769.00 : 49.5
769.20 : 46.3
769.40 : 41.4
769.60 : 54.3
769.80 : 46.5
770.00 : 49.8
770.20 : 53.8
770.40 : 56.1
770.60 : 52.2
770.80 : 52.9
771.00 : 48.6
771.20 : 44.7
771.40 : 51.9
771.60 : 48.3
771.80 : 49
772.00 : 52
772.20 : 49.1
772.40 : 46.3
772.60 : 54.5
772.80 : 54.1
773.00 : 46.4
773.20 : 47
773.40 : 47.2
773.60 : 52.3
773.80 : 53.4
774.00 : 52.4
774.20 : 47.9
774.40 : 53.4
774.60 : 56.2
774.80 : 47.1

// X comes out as -0.05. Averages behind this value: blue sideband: 51.1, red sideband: 49.9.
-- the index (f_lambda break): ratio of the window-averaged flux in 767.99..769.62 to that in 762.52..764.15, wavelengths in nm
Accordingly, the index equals 0.91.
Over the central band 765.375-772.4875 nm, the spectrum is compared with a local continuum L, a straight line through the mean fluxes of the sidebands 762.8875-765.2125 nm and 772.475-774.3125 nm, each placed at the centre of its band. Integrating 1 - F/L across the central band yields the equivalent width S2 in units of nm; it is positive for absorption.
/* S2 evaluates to 0.19 nm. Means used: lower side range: 54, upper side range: 50.5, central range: 50.8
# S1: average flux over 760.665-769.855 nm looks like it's 52.3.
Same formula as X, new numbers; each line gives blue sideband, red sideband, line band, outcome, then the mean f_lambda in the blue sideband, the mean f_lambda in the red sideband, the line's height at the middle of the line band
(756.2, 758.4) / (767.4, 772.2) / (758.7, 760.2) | 0.072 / 53.2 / 50.5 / 52.7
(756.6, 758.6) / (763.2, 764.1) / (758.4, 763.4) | 0.046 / 52.8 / 53.9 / 53.4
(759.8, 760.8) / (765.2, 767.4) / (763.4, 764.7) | -0.046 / 46.9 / 52.4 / 50.3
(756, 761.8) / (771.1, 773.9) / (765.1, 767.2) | -0.048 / 50.9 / 49.7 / 50.3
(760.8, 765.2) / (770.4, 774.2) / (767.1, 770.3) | 0.020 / 53.1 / 50.2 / 51.3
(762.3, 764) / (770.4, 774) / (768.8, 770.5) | 0.038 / 54.3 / 50.2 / 51.4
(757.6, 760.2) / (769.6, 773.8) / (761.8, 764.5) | -0.070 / 51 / 50.3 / 50.7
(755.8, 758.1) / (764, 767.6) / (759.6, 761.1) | 0.055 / 52.1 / 52.4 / 52.2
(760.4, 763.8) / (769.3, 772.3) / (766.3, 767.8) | -0.034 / 53.3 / 50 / 51.4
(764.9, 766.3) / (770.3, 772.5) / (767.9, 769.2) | 0.011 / 51.8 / 50.1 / 50.9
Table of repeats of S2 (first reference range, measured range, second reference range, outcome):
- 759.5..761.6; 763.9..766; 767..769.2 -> -0.07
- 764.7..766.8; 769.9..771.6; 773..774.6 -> 0.01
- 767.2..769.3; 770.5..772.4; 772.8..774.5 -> 0.03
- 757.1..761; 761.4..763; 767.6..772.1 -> -0.07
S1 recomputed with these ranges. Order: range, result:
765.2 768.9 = 52.2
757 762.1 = 51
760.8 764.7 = 53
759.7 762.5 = 50.4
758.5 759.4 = 49.7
